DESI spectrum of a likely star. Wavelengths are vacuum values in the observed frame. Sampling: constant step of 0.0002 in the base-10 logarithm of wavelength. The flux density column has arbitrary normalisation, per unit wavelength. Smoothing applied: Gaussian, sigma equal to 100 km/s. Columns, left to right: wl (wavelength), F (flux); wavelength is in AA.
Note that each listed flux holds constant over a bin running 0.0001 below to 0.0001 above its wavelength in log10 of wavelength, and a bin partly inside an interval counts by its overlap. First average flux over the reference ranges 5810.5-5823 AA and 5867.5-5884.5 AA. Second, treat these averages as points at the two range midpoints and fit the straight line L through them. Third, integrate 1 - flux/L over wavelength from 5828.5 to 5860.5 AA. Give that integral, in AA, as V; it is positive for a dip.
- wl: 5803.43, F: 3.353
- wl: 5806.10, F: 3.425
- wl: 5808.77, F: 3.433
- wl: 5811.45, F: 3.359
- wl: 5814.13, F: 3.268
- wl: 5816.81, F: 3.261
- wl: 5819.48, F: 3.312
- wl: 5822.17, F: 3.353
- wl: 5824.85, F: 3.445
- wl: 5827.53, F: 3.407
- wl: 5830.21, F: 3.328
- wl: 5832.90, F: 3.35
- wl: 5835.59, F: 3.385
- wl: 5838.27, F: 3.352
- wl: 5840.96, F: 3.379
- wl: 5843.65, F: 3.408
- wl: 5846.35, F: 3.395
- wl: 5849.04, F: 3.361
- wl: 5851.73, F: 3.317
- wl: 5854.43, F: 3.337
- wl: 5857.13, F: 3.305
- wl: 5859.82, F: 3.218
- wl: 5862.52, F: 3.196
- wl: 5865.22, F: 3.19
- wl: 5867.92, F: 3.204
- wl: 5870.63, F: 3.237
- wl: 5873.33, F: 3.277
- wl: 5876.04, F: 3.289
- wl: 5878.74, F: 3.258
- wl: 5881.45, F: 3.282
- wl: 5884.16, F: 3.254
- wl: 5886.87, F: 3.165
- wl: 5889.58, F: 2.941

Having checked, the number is -0.6 AA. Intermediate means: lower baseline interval 3.31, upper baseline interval 3.26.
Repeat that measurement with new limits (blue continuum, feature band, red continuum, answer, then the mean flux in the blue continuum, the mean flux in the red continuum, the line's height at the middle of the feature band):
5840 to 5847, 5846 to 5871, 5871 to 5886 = 0.5 AA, 3.39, 3.27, 3.34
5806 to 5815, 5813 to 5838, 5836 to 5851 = 0.2 AA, 3.37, 3.38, 3.37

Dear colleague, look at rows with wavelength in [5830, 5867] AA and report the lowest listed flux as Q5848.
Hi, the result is 3.19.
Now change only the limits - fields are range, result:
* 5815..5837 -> 3.261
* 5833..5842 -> 3.352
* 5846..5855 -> 3.317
